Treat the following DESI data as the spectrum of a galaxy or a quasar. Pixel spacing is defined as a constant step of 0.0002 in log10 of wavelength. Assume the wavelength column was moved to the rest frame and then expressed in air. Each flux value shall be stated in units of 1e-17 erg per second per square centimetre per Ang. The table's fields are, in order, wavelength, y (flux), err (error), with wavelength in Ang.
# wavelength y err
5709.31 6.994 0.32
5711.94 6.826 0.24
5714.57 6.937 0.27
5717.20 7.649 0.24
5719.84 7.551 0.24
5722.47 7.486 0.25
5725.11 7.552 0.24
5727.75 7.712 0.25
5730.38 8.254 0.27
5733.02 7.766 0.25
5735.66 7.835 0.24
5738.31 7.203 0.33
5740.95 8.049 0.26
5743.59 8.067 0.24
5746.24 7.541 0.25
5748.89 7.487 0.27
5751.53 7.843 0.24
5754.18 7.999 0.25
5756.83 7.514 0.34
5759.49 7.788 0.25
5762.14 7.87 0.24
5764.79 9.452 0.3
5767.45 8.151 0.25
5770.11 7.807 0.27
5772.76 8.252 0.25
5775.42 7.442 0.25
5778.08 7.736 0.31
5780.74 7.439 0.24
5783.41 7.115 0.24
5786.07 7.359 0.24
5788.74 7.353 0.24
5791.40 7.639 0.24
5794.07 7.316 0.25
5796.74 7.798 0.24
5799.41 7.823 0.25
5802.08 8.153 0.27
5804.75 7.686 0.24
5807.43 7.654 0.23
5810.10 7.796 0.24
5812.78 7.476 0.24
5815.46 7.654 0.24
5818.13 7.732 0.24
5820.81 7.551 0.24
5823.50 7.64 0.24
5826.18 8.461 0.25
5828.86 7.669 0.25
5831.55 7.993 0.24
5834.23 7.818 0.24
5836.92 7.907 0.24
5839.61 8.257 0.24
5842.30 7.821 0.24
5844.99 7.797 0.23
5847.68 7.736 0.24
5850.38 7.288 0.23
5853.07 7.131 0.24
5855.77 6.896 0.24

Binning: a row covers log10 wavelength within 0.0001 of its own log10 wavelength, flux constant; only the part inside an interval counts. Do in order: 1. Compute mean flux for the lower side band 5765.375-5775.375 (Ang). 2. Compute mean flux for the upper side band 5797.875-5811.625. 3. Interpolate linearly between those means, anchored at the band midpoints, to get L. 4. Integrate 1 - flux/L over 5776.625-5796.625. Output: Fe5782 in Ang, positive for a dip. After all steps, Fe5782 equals 1.29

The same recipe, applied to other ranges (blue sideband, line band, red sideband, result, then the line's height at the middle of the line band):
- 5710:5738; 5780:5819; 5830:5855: 0.3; 7.66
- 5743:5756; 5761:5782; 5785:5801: -1.0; 7.66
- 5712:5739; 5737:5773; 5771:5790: -1.8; 7.55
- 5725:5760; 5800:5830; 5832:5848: 0.4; 7.87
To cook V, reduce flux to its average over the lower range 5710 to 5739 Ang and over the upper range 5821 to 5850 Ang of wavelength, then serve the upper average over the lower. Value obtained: 1.05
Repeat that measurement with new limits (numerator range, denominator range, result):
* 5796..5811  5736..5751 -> 1.02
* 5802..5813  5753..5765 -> 0.97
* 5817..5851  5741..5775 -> 0.98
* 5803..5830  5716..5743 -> 1.00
